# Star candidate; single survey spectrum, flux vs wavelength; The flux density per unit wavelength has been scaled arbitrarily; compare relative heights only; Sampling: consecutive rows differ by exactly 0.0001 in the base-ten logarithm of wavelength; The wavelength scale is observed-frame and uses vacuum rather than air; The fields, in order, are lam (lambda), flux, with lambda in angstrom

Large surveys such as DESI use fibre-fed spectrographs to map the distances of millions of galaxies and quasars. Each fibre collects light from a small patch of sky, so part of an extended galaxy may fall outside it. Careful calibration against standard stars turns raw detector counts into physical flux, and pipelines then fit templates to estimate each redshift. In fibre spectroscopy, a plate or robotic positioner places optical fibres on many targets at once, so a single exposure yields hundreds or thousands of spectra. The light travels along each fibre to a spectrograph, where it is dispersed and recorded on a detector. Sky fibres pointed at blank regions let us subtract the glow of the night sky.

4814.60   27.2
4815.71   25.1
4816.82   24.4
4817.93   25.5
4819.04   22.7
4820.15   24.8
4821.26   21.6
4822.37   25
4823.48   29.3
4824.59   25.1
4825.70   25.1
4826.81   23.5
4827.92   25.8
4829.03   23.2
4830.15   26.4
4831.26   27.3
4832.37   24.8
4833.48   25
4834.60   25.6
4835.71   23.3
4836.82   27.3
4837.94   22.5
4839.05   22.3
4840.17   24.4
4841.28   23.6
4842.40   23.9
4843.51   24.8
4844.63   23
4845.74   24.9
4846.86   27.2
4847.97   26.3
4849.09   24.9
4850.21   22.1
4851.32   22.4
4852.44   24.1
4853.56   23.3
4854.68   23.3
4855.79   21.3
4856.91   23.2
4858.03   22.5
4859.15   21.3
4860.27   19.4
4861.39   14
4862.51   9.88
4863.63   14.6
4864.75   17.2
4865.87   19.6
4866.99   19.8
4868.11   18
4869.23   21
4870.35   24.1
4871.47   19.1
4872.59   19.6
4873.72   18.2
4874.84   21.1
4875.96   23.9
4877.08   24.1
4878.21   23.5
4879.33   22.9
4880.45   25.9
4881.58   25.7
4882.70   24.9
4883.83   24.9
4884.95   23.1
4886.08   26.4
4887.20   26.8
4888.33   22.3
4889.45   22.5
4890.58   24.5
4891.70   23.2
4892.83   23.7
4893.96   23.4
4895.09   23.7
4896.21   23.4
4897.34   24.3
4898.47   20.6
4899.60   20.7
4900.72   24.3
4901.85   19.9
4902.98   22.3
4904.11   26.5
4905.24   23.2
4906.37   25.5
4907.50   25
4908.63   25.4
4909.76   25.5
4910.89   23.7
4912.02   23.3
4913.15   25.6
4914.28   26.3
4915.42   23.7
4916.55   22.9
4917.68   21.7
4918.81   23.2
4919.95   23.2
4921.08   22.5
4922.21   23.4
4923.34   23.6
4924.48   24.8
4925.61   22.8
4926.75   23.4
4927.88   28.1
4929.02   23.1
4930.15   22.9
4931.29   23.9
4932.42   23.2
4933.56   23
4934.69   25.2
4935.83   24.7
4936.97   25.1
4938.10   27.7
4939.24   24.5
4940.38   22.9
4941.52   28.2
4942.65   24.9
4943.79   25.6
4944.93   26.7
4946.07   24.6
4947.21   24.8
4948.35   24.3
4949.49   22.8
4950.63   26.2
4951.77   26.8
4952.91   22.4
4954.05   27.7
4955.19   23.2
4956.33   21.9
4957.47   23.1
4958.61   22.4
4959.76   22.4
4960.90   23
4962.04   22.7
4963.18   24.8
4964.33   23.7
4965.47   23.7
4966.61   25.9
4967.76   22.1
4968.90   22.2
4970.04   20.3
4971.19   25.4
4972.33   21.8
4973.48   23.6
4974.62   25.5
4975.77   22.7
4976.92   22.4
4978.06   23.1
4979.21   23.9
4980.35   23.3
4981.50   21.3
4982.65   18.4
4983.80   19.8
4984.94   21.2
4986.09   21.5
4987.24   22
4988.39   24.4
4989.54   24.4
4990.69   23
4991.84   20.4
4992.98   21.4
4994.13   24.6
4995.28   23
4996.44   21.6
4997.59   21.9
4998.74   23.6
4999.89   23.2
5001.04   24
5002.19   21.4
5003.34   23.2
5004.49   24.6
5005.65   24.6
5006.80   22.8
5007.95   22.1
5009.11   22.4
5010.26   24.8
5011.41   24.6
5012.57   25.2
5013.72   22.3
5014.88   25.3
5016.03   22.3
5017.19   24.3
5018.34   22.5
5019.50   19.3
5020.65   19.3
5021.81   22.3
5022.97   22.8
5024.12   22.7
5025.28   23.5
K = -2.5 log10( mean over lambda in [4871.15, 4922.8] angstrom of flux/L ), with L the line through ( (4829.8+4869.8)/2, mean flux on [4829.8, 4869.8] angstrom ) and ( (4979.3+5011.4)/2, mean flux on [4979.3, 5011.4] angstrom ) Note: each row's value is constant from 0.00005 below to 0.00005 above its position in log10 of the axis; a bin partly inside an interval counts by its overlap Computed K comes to -0.05 mag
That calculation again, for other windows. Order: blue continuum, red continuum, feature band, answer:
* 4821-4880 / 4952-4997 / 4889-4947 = -0.06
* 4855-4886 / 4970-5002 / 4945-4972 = -0.08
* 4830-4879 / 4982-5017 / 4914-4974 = -0.07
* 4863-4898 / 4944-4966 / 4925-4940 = -0.04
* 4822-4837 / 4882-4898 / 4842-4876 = 0.17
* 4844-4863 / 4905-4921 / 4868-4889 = -0.01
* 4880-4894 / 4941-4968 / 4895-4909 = 0.04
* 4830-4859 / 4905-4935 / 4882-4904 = 0.03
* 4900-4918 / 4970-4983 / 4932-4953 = -0.07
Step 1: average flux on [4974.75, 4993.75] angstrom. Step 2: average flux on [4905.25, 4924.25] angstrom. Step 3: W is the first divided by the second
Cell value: 0.9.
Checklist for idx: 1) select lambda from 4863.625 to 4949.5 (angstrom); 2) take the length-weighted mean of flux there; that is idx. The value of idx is 23.5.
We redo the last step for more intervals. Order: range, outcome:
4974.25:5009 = 22.6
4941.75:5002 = 23.3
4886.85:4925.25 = 23.6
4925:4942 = 24.6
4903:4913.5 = 24.7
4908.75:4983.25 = 23.9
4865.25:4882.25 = 21.8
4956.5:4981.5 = 23.2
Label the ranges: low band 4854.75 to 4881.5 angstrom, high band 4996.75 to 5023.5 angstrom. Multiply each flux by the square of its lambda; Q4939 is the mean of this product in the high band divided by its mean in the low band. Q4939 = 1.20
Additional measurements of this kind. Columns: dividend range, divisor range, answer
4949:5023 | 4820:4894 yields 1.05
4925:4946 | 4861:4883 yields 1.25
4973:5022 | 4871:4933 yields 1.00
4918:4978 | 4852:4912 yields 1.11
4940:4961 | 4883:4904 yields 1.07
